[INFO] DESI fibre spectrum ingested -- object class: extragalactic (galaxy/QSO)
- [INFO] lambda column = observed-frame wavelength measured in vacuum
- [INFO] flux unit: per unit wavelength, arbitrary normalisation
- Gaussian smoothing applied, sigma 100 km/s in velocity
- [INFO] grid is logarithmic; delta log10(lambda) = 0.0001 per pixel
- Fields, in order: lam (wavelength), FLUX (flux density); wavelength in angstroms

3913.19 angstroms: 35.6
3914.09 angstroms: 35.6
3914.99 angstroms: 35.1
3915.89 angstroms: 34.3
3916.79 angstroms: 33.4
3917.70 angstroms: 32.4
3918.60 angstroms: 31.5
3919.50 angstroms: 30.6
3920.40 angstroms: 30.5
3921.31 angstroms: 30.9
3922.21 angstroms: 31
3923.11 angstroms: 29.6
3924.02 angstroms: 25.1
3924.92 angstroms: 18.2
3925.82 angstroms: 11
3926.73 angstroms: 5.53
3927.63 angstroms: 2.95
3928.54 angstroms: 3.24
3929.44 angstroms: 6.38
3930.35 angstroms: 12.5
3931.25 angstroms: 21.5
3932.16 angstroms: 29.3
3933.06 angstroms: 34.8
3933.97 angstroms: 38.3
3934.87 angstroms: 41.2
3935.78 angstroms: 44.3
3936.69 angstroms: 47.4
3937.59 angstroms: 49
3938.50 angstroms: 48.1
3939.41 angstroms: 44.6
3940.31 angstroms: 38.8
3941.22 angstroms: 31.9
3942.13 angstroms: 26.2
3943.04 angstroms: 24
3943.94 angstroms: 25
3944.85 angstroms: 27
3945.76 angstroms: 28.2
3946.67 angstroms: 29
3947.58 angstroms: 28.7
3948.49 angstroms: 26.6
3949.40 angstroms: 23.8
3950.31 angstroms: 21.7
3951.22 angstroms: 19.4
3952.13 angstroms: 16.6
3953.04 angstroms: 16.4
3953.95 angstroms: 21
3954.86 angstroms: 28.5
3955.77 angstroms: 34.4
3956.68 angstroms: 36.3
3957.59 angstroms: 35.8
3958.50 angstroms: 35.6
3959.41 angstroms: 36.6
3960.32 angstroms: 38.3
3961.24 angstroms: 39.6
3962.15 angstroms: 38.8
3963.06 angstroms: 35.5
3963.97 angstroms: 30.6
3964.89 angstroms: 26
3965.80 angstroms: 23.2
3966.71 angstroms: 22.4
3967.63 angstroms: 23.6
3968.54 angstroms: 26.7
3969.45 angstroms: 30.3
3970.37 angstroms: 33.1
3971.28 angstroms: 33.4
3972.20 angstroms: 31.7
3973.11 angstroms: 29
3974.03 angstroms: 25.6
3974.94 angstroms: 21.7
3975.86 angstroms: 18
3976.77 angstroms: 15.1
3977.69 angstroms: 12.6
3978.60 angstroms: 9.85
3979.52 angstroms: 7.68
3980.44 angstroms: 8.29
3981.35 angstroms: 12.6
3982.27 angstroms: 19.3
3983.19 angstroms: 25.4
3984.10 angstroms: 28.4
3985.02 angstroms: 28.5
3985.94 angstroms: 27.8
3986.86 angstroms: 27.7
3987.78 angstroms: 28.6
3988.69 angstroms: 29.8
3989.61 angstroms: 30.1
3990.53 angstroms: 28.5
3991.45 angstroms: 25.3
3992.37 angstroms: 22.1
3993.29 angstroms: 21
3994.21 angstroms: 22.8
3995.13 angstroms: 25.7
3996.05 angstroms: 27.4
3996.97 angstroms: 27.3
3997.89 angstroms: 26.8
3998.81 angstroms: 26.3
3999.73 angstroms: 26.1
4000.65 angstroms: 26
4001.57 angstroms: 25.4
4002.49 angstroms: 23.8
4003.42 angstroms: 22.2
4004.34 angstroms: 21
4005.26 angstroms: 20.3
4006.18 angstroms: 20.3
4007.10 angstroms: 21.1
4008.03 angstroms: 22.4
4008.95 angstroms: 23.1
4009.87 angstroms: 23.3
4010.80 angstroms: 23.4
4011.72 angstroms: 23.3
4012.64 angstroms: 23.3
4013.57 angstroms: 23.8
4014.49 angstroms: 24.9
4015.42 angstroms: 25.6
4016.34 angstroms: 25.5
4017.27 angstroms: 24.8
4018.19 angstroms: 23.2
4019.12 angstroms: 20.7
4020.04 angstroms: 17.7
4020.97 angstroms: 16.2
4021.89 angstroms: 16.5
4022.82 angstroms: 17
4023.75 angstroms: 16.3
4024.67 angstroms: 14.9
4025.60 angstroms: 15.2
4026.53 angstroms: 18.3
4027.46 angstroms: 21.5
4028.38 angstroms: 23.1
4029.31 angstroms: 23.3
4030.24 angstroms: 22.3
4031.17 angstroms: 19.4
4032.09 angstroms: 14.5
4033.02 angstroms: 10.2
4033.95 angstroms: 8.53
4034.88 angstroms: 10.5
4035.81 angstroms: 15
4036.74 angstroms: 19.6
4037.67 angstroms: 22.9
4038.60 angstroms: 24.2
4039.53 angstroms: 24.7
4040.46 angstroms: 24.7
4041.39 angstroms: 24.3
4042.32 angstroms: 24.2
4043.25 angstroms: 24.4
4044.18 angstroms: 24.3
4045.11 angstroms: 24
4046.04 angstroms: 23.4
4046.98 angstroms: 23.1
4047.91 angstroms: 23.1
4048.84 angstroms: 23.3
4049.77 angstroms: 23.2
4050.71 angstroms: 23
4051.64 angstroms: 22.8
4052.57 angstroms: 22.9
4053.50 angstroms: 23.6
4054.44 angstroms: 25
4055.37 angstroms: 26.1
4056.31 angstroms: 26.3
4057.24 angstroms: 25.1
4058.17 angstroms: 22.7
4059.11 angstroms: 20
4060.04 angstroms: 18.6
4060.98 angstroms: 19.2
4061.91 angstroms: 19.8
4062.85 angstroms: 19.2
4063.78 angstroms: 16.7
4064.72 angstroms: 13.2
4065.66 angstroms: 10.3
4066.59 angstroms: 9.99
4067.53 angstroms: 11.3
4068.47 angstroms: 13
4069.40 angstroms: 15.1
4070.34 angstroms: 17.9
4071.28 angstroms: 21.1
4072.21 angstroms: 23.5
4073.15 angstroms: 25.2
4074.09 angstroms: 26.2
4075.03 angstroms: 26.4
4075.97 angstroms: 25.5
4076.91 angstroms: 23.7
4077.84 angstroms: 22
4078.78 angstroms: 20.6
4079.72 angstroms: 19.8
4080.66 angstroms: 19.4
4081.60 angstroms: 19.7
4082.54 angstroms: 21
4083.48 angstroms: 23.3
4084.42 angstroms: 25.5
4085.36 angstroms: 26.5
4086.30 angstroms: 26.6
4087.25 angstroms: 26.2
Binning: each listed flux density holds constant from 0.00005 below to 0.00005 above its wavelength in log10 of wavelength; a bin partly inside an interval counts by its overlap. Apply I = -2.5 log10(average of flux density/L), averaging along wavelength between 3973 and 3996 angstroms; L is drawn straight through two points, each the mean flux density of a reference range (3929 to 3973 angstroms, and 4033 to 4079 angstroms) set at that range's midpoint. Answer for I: 0.23 mag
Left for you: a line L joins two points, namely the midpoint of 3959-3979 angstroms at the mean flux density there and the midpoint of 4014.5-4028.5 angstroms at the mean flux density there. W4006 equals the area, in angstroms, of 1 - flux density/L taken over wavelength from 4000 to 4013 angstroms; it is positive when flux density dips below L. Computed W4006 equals -0.5 angstroms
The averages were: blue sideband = 27.4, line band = 22.8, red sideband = 19.8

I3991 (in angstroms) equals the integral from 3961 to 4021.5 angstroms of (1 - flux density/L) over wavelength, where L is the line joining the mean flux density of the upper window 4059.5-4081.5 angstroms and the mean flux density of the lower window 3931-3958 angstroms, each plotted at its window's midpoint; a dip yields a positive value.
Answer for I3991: 5.8 angstroms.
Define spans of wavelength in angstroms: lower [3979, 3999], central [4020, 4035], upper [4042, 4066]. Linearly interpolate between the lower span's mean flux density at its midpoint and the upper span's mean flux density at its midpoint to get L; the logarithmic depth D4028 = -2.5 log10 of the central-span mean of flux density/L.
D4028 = 0.32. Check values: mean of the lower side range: 23.9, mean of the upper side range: 21.9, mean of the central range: 16.9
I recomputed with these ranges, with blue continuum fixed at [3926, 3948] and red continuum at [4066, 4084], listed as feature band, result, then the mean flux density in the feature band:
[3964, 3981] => 0.18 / 22.3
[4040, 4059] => -0.10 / 23.9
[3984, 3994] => -0.06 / 26.9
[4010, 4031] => 0.12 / 21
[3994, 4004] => -0.03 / 25.4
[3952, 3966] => -0.16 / 31.3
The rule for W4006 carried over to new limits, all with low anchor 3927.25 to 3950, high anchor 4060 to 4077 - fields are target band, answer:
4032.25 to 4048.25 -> 0.26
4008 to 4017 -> -0.28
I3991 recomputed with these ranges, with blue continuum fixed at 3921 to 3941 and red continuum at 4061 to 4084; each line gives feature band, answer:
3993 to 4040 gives 3.29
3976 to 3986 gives 3.00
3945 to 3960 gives -0.51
